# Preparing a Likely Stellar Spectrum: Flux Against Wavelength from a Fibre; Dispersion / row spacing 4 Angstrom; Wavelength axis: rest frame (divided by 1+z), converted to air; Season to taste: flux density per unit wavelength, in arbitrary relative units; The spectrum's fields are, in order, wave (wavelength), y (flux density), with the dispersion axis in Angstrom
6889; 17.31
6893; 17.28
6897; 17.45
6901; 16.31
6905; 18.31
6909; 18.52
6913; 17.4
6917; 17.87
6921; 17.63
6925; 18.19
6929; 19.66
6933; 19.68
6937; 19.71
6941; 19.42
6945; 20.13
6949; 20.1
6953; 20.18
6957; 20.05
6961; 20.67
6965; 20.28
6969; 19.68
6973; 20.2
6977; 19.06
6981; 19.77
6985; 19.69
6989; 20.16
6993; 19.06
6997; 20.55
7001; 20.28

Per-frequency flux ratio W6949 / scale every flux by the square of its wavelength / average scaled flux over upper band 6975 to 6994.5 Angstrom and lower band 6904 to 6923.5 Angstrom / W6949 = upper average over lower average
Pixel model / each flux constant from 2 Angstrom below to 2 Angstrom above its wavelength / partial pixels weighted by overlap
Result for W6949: 1.11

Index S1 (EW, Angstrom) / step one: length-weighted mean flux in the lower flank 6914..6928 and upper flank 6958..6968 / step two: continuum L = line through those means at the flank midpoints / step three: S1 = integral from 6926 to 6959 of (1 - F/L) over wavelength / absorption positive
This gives -1.1 Angstrom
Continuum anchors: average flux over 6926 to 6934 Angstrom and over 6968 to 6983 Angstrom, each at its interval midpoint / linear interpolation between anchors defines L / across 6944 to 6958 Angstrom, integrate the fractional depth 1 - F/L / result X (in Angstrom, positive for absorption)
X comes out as -0.4 Angstrom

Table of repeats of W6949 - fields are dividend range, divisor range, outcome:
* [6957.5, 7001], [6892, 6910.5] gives 1.16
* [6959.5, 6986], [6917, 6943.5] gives 1.06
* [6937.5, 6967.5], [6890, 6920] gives 1.16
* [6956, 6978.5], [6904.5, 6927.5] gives 1.13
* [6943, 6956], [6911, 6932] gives 1.11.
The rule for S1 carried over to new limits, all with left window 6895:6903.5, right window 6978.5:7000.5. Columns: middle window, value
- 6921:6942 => -1.36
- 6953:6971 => -1.14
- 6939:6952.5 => -1.06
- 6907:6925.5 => -0.41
